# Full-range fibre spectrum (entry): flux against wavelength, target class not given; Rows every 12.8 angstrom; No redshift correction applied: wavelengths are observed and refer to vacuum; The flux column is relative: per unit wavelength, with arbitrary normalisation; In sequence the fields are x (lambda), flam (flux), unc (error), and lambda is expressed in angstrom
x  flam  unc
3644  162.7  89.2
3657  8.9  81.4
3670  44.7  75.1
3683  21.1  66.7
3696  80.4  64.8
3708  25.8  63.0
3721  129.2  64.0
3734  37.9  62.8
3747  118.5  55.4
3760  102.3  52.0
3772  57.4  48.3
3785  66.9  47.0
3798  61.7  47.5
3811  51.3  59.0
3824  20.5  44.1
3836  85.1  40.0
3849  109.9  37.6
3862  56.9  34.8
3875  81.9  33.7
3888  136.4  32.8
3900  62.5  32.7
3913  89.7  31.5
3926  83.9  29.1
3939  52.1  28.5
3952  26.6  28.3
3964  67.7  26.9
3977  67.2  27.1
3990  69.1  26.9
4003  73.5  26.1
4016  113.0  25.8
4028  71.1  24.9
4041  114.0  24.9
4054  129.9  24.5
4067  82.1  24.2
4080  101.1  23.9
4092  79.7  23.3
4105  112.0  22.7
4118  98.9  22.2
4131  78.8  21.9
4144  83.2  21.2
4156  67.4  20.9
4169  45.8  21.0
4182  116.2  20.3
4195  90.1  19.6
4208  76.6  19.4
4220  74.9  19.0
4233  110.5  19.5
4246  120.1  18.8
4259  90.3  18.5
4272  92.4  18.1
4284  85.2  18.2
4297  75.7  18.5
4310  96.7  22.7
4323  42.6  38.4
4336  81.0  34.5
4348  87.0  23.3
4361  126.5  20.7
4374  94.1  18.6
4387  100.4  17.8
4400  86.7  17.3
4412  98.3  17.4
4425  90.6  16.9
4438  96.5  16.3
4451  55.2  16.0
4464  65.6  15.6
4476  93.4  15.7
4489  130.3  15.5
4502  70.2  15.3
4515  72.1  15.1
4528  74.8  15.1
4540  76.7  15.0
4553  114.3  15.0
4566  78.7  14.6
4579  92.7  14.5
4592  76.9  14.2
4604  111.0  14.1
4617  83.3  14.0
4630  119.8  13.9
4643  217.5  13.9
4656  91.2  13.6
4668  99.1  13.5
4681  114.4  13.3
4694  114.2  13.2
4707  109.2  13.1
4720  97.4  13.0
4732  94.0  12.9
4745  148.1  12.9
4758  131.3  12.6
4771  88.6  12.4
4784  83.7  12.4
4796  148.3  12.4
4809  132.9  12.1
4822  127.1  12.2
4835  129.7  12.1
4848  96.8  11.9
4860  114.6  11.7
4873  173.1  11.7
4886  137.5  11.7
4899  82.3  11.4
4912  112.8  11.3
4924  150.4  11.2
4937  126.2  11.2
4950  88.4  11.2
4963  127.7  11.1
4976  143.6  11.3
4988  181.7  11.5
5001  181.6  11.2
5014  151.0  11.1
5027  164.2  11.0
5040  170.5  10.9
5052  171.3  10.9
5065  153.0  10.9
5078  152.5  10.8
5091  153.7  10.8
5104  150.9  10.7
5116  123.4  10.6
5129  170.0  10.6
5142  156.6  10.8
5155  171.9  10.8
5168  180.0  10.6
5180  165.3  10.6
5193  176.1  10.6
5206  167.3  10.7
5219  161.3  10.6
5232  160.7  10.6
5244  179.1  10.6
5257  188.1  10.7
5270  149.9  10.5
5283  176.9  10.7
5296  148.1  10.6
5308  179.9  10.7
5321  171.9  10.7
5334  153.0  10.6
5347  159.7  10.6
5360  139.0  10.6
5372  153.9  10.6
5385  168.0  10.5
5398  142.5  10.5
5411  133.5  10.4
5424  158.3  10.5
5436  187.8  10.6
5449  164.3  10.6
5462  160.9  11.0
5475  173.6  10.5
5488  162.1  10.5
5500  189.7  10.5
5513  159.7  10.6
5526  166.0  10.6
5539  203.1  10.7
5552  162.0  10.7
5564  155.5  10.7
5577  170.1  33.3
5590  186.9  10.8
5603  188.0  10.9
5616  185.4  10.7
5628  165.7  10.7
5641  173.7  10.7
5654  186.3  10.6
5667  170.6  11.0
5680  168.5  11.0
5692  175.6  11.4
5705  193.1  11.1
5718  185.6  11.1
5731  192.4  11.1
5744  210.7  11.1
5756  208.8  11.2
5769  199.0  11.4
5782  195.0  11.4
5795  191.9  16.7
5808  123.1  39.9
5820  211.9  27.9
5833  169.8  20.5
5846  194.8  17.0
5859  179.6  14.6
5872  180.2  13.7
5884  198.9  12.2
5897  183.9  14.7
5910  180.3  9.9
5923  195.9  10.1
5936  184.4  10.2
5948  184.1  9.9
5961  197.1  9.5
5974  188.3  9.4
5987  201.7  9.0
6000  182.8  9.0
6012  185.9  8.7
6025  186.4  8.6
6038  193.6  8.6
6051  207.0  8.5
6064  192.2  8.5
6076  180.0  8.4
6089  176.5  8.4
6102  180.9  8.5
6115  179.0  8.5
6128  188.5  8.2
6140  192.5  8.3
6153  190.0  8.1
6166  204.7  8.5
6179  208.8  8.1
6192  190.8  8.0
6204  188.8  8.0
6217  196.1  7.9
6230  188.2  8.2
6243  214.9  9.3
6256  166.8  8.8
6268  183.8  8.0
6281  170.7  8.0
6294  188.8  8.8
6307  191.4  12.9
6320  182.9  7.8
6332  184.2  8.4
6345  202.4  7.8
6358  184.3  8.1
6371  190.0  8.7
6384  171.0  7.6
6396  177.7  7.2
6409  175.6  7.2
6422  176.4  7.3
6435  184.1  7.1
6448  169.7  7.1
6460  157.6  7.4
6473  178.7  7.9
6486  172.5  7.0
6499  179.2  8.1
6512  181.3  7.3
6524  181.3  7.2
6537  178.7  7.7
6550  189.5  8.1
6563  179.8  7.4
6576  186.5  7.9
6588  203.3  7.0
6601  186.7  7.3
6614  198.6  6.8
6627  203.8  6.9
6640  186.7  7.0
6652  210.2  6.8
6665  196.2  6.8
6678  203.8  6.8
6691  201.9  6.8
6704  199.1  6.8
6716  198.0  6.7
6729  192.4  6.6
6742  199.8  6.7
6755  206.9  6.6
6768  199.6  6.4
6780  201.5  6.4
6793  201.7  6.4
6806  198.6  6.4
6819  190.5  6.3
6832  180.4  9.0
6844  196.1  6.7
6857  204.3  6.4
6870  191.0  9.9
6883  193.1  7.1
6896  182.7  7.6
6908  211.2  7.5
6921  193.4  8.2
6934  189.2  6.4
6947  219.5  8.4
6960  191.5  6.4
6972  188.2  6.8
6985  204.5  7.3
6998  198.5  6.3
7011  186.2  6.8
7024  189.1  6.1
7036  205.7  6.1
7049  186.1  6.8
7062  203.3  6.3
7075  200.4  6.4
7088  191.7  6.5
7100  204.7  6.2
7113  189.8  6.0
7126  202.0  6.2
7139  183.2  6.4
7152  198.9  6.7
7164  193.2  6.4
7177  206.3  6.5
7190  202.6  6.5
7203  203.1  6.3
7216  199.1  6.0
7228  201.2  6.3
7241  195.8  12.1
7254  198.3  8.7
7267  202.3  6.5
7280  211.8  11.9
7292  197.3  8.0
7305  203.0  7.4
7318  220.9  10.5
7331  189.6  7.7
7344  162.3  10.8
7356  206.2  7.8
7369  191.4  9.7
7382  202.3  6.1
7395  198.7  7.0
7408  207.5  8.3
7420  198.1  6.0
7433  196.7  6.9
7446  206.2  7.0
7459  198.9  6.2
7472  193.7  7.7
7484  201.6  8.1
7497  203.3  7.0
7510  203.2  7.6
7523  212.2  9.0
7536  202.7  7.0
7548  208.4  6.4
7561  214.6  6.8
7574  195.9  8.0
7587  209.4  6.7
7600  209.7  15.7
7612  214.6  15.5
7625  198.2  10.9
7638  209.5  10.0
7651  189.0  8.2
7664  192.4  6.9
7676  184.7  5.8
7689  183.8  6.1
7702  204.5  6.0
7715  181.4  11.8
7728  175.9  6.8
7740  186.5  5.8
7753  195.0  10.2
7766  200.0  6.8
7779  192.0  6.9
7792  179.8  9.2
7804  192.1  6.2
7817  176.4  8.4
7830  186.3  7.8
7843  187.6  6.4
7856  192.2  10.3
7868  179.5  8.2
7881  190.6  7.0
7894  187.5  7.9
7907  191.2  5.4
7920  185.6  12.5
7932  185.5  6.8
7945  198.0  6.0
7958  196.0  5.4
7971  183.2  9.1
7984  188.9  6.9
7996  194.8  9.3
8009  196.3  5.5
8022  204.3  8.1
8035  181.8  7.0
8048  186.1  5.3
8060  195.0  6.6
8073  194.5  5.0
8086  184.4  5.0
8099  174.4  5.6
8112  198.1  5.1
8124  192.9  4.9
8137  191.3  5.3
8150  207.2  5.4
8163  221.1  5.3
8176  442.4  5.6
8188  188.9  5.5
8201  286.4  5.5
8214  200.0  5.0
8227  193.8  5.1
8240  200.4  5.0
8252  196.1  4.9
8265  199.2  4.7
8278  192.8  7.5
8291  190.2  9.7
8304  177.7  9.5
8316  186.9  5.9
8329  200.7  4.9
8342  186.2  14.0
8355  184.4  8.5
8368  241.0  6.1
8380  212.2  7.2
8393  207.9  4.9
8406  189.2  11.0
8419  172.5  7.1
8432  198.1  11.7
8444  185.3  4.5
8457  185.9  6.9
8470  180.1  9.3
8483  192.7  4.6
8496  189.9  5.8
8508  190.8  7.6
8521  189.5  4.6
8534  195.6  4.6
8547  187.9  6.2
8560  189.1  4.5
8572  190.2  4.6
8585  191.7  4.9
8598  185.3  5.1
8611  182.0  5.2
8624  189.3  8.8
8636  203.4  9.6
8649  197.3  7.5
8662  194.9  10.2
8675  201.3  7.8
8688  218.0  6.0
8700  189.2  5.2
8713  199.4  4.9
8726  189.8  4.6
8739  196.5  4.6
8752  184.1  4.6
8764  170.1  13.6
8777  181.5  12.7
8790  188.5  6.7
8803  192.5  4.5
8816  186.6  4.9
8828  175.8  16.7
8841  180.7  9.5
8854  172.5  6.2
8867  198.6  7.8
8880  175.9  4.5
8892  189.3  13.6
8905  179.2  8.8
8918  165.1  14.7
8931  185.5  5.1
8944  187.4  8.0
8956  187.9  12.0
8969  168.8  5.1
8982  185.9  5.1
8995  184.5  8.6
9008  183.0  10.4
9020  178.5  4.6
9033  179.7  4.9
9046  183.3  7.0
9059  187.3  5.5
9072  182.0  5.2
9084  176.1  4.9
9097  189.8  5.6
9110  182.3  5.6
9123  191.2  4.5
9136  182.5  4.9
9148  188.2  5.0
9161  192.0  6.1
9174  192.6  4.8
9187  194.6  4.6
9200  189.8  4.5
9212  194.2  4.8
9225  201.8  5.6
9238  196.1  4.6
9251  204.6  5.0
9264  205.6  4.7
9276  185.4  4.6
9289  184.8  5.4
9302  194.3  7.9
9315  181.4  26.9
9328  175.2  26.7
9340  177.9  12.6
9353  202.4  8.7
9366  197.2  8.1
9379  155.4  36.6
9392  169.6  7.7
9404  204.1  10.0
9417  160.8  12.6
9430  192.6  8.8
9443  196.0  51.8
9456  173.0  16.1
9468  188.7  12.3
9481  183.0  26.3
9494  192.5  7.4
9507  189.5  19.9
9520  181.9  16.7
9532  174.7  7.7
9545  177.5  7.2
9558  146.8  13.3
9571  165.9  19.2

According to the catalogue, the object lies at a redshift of 0.246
